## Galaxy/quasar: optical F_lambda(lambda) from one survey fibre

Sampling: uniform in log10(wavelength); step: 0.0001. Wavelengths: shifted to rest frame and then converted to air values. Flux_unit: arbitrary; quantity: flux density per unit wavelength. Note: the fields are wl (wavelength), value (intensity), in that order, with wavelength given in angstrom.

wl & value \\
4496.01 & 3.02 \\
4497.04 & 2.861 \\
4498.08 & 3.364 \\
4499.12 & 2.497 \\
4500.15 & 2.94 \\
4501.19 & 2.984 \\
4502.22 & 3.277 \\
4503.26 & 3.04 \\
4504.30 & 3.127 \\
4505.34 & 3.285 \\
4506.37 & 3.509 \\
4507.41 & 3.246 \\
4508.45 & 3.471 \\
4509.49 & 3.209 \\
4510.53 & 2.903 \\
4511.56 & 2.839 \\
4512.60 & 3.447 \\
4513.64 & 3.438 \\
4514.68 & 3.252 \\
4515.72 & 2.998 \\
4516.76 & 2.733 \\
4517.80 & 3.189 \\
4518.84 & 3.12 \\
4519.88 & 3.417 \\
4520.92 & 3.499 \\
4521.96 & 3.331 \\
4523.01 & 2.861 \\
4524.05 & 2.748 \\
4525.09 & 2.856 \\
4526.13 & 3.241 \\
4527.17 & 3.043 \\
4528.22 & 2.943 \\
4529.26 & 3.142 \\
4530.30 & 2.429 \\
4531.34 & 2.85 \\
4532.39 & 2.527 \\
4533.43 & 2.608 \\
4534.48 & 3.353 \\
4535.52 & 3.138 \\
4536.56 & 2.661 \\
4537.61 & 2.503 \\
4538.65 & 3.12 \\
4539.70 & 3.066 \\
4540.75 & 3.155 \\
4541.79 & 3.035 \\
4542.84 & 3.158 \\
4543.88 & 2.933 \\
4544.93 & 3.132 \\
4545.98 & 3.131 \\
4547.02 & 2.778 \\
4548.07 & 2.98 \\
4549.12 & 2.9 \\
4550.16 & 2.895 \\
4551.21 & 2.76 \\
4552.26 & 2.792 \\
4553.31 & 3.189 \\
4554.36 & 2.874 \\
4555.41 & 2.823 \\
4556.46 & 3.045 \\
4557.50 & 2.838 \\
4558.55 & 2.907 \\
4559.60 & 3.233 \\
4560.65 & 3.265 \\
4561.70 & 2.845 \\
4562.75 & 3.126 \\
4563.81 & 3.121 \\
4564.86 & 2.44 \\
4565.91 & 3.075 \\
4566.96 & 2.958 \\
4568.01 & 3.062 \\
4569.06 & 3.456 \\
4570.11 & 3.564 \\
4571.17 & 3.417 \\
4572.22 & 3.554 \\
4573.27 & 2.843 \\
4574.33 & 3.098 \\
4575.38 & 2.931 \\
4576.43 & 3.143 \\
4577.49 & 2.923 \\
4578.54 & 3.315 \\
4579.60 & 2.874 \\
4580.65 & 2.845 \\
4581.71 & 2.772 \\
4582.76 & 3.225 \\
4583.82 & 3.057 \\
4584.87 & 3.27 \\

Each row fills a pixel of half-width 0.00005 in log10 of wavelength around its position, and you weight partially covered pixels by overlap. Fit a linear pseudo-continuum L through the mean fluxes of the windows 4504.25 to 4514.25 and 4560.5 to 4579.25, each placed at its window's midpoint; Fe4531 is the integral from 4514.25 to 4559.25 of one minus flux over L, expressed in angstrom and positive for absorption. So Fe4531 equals 3.0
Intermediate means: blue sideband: 3.25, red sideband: 3.11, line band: 2.98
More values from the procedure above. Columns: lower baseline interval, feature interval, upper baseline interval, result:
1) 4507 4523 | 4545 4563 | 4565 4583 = 1.0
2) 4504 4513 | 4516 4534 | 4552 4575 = 1.2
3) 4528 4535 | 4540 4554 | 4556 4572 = -0.1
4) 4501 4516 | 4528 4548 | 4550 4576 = 1.2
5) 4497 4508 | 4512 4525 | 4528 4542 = -0.7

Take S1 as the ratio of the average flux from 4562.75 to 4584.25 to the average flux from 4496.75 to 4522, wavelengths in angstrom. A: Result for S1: 1.0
